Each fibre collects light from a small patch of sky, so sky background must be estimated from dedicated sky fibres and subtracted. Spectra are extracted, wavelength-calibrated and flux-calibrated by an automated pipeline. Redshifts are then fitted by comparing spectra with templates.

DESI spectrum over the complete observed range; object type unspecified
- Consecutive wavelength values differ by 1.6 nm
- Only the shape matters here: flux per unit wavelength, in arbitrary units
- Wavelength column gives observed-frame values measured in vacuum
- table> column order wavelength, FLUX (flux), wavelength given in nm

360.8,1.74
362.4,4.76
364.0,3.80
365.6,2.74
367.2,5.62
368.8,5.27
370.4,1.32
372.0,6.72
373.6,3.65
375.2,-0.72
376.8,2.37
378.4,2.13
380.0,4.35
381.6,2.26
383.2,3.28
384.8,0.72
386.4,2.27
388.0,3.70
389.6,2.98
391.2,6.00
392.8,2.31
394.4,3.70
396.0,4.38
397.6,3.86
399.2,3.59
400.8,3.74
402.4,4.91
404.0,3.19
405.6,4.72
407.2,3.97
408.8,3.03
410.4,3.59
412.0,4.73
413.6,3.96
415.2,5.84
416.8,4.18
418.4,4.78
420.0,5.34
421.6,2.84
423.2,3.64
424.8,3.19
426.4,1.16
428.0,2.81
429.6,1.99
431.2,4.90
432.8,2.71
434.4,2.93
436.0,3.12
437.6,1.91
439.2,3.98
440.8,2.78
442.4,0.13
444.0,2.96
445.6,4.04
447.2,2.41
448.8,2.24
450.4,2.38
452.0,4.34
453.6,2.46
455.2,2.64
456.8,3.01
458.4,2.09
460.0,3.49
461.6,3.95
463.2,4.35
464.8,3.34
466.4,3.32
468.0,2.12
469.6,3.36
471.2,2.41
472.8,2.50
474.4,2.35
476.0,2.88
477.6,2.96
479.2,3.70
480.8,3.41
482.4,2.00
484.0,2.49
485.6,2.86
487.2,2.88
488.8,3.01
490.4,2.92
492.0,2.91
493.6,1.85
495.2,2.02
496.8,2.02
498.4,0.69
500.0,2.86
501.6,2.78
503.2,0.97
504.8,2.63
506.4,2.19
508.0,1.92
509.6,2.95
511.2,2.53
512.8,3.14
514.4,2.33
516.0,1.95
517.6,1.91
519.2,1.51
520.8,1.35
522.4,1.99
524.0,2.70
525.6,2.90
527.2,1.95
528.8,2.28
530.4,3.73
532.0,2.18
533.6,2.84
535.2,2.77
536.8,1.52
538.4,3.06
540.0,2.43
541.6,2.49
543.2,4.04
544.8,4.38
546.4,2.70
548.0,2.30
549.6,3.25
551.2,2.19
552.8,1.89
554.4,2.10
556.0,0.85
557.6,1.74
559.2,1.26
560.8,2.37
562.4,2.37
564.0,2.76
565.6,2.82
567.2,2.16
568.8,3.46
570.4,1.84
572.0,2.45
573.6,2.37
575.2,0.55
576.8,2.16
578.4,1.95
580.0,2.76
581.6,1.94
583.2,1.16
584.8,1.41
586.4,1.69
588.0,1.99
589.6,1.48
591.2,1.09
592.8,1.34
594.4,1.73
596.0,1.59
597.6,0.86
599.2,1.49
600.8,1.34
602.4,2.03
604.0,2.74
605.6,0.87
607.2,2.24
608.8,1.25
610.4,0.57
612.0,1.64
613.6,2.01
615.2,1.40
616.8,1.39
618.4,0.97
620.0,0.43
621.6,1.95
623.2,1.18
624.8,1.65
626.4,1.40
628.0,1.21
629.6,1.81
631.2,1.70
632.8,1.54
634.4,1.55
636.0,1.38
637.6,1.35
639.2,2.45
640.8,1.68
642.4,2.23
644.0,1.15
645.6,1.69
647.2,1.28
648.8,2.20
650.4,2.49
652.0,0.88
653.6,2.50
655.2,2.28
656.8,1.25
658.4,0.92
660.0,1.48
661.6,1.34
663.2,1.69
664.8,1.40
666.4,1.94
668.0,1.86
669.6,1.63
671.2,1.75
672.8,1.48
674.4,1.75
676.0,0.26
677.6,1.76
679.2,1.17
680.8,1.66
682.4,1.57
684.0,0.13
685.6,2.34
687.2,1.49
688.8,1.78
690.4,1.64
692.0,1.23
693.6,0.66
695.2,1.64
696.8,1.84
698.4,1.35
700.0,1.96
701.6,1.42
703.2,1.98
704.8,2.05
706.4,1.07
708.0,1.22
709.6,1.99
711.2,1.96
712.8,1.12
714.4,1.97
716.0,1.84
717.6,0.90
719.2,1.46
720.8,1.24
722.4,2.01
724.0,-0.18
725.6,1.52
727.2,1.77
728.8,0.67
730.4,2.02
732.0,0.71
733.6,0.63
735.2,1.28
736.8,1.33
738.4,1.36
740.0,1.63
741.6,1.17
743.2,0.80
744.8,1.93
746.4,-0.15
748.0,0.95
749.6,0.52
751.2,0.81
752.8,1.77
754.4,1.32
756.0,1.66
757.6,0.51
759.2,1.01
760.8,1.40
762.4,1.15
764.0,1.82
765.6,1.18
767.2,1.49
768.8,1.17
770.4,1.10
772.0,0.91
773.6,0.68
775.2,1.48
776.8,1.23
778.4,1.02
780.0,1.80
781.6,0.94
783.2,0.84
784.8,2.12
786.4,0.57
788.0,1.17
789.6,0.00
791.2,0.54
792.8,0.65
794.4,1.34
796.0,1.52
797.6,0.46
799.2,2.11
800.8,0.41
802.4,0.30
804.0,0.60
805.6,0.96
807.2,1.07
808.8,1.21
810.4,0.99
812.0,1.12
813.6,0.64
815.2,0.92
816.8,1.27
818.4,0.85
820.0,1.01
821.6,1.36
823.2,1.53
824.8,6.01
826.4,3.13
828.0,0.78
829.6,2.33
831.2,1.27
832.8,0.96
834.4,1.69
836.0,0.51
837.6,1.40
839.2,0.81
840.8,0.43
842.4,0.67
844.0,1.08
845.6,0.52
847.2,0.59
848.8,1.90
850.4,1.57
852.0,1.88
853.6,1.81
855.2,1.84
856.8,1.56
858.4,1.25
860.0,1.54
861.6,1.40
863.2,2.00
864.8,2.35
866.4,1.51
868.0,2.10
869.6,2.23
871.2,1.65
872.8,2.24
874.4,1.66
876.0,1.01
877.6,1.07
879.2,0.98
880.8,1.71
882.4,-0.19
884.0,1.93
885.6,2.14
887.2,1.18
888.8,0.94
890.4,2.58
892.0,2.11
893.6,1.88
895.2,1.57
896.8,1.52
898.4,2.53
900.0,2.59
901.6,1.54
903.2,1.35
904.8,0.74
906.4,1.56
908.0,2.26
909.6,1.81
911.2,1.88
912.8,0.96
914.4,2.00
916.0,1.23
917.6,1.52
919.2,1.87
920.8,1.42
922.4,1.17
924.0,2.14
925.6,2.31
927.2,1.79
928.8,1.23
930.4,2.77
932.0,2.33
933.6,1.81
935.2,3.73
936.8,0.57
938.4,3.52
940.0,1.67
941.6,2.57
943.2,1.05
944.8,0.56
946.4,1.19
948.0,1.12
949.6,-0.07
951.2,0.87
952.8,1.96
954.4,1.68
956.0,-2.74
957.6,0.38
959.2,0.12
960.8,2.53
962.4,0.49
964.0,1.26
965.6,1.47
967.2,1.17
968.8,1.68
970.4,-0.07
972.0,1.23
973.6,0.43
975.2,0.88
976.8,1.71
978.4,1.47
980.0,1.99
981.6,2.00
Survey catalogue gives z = 1.21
